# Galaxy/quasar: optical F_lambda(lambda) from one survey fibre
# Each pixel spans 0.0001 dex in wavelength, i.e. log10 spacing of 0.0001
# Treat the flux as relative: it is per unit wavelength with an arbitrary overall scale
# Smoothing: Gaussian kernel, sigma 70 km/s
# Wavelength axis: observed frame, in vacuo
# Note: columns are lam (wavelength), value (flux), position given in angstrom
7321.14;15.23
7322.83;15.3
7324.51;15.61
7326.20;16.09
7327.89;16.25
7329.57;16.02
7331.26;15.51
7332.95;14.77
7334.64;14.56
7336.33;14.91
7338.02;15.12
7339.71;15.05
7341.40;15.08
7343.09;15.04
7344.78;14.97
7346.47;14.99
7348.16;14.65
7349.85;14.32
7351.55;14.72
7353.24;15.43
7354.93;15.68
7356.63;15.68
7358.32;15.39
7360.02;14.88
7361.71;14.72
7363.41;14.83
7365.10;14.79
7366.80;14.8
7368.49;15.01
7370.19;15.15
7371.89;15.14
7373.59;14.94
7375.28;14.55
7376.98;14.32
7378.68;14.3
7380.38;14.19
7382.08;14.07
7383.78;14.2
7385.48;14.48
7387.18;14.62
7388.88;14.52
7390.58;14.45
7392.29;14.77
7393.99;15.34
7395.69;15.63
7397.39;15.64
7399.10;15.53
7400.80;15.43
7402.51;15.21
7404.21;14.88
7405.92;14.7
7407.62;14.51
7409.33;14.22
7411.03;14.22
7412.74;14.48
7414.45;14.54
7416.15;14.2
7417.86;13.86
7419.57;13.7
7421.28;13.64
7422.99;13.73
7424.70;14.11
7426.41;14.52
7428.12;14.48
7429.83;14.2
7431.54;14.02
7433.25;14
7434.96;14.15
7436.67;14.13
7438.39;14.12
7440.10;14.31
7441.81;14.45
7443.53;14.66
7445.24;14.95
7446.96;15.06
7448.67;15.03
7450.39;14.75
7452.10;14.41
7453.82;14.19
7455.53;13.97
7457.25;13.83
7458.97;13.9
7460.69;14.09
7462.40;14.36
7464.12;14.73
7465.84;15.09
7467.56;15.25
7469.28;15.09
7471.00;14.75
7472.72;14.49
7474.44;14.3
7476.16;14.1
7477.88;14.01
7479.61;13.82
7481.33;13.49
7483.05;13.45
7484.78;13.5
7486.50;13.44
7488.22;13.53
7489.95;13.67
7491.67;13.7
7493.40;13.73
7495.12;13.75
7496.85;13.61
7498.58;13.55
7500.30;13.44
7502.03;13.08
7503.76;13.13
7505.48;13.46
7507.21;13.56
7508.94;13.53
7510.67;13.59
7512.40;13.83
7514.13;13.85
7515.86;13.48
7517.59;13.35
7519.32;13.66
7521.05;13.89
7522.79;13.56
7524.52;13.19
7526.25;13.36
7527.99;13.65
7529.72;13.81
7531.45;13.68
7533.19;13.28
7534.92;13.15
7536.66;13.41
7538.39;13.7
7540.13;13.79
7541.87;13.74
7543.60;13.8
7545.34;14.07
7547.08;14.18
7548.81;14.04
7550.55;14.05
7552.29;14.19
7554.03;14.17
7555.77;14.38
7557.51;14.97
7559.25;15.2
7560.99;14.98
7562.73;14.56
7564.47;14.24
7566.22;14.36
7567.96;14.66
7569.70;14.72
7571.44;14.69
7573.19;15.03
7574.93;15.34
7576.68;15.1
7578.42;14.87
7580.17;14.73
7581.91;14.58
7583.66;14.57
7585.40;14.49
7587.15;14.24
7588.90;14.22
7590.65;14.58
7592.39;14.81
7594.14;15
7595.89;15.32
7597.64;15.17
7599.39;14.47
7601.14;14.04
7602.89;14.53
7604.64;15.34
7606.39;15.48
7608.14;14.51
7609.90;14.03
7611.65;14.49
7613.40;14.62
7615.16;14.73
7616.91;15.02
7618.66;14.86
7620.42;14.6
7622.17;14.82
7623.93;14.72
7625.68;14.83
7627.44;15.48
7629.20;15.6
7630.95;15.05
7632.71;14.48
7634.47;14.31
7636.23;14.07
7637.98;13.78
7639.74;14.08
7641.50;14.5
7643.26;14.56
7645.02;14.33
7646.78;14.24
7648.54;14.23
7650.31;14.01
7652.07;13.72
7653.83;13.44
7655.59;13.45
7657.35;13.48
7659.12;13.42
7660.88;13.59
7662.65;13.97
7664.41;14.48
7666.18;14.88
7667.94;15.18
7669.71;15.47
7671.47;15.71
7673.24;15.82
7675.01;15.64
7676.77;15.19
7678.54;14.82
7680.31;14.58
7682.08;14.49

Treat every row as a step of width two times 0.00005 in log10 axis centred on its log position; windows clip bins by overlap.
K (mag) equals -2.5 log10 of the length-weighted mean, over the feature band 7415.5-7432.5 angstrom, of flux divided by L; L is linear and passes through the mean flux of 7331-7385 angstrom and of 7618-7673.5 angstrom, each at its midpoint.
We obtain 0.05 mag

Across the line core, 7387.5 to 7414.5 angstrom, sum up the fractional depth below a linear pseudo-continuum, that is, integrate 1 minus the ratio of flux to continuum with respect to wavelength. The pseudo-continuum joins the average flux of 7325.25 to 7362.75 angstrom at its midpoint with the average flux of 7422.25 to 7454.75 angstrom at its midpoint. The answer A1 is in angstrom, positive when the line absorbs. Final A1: -0.3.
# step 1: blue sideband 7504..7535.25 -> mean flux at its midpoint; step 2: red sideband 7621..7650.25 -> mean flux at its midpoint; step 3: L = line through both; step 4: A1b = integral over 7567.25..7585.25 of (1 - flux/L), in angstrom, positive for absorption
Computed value -1.0 angstrom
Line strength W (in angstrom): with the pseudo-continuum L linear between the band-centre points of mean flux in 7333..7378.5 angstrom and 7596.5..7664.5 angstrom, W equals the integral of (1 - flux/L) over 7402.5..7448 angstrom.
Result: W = 1.5 angstrom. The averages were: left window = 14.9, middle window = 14.3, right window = 14.4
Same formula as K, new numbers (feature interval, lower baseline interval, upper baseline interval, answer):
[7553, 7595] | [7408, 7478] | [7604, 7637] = 0.00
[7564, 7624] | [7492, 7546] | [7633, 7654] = -0.06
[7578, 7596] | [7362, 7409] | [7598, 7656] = -0.01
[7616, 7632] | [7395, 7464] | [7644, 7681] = -0.04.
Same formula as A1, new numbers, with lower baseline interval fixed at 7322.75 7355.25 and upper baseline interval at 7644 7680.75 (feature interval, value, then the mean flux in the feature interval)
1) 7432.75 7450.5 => 0.54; 14.5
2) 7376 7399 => 0.61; 14.7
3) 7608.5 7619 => -0.03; 14.6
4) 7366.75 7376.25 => 0.12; 14.9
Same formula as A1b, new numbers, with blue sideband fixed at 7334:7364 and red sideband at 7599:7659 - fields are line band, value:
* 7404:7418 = 0.45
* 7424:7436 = 0.51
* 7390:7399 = -0.18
